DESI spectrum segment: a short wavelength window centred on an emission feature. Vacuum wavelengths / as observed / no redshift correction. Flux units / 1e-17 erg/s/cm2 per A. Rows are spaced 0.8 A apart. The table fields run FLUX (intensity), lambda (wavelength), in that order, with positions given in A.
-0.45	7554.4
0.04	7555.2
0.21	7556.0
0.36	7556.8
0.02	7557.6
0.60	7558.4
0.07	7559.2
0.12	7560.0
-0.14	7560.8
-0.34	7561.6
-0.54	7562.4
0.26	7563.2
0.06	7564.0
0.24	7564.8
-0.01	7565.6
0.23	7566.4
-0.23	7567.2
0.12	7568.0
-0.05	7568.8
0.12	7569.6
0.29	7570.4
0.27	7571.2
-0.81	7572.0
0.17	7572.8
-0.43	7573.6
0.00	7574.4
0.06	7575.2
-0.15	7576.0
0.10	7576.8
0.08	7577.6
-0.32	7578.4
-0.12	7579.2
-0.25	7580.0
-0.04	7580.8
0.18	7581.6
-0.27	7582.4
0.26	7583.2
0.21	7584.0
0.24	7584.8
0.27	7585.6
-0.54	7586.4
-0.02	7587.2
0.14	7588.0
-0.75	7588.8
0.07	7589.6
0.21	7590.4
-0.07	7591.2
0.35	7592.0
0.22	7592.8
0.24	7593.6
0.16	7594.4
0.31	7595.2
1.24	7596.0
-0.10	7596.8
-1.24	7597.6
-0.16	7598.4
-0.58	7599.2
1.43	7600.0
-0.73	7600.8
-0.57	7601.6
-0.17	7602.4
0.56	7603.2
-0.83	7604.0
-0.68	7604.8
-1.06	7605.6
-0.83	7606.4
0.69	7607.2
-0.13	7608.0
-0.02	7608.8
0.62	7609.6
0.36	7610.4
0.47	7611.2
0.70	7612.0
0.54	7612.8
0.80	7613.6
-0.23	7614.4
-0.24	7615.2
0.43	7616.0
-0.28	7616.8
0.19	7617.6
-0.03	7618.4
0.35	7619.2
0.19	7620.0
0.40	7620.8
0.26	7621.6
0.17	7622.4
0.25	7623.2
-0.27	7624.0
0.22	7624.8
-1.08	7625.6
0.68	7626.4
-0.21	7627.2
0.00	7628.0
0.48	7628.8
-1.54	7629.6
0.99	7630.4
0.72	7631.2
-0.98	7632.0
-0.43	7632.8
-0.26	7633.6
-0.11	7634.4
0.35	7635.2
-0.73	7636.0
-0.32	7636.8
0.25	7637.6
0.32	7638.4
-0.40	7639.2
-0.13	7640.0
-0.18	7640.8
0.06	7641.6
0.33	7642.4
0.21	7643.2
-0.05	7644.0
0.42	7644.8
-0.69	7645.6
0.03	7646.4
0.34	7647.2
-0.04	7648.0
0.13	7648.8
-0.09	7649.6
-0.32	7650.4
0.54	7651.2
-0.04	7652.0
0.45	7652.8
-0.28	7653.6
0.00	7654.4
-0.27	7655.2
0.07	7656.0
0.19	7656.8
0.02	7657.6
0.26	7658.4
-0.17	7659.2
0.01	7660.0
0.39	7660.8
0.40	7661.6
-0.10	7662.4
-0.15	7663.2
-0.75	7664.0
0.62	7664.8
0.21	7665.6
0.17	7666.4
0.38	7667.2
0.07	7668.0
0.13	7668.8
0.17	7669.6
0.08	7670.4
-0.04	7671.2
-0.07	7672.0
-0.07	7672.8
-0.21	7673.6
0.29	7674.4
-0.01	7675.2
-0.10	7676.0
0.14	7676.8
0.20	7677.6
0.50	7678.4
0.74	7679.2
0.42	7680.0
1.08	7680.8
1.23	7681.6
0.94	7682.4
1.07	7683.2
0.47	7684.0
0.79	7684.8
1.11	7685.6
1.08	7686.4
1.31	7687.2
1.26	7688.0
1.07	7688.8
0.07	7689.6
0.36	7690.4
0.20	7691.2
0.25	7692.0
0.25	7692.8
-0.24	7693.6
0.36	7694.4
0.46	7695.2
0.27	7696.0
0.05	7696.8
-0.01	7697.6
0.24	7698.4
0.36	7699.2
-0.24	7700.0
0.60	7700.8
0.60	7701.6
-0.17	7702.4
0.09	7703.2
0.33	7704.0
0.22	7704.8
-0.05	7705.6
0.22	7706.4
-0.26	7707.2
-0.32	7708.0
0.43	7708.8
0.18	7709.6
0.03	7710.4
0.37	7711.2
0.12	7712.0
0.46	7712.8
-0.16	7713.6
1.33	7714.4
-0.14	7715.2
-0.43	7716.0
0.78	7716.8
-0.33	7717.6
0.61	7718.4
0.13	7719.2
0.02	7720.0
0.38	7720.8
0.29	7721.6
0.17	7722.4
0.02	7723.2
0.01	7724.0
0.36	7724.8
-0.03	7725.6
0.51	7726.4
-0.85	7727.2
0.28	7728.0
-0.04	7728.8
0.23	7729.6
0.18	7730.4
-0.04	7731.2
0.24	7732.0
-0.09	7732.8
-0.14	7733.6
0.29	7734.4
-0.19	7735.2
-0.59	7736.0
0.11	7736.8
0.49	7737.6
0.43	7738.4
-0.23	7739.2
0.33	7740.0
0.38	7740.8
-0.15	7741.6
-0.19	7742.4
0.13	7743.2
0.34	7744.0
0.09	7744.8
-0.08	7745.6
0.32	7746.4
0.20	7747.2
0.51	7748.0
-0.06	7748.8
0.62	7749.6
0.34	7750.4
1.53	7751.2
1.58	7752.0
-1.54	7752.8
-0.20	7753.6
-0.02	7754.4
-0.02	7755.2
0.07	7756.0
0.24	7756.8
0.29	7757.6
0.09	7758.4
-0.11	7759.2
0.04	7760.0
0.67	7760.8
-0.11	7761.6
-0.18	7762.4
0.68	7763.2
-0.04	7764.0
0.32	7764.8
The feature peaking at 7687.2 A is [O II] 3727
